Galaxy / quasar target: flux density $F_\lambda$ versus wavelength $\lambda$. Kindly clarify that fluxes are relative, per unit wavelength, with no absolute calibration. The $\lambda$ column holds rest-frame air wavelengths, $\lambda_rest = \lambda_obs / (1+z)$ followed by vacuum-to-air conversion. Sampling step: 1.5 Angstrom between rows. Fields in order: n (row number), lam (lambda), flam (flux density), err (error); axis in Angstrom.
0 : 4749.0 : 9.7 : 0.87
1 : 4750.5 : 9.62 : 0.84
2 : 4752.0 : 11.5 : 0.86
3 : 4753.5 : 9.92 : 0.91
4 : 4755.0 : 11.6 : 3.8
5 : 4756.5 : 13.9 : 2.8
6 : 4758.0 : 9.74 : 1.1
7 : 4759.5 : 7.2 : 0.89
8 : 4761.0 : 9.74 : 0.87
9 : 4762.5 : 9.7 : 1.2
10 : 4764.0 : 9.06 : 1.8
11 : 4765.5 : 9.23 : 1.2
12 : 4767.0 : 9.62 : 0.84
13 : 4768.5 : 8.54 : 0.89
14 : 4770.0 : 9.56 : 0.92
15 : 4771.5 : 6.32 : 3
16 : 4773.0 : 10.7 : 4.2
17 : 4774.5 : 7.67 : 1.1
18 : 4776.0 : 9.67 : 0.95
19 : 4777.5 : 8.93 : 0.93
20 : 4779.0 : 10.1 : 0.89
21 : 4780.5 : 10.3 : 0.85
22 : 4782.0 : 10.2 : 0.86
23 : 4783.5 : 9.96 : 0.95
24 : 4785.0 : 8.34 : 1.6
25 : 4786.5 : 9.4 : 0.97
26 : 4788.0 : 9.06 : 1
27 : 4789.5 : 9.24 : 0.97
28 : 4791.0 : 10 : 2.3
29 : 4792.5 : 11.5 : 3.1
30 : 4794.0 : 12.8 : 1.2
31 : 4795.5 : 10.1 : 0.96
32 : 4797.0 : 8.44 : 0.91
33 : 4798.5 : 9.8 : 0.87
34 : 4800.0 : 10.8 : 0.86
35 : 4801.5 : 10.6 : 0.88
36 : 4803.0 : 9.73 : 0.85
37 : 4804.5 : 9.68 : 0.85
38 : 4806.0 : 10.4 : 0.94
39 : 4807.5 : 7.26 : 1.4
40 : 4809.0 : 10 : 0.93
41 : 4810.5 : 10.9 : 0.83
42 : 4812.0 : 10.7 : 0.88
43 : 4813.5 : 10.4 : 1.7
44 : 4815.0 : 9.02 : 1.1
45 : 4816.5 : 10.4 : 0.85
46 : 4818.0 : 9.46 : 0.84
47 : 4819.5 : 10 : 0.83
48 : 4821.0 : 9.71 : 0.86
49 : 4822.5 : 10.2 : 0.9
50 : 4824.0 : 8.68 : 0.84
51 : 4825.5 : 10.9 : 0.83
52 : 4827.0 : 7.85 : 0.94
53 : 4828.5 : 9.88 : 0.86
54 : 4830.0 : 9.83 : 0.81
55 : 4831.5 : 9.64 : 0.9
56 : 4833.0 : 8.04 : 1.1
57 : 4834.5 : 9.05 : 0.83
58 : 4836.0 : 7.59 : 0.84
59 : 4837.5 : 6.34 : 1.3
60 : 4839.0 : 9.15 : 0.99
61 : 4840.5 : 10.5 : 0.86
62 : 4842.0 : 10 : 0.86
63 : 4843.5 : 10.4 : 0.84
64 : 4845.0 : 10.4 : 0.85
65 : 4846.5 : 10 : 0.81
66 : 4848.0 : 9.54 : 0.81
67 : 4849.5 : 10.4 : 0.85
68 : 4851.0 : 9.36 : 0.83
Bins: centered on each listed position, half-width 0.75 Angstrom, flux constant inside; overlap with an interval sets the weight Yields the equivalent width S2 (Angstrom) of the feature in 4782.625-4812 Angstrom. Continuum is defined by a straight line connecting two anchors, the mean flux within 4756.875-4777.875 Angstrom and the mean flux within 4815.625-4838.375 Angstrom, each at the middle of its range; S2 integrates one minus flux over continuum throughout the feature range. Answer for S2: -2.6 Angstrom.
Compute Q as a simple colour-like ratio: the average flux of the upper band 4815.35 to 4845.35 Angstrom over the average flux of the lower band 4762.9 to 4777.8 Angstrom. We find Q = 1.0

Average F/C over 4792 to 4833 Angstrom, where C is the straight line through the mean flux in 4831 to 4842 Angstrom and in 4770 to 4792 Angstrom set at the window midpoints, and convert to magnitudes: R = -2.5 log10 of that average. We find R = -0.109 mag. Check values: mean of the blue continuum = 9.31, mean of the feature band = 9.91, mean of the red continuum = 8.69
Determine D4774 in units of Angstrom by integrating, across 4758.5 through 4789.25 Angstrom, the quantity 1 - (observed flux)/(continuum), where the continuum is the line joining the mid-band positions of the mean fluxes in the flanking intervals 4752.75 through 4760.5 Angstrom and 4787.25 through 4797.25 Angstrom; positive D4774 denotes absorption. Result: 3.5 Angstrom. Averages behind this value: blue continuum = 10.4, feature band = 9.17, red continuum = 10.2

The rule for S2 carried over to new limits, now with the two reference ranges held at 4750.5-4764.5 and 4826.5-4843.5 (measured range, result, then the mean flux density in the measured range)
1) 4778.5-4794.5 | -0.4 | 10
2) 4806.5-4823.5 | -0.9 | 9.81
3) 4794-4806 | -0.7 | 10.1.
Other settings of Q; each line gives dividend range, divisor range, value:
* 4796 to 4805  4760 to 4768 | 1.05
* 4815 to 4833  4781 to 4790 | 1.02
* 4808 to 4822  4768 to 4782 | 1.09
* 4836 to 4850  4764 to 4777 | 1.07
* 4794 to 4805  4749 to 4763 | 0.98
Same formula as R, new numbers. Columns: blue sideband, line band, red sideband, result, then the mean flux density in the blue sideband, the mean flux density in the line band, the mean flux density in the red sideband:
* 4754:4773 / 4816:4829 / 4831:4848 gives -0.04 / 9.57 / 9.66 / 9.2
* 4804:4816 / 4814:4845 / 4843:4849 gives 0.07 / 9.81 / 9.37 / 10.1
